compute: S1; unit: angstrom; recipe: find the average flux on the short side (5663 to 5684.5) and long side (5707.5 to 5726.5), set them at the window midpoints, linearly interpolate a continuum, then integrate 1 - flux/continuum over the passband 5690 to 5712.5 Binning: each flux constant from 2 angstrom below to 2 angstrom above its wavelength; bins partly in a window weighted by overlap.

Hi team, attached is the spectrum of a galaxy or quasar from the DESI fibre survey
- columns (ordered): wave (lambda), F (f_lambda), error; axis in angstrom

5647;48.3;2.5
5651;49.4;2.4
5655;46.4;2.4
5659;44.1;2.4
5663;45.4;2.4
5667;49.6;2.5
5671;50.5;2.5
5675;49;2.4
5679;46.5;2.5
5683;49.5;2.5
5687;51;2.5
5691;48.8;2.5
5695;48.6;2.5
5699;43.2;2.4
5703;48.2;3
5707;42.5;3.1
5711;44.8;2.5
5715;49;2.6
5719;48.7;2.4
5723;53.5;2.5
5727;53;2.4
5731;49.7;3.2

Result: 1.3 angstrom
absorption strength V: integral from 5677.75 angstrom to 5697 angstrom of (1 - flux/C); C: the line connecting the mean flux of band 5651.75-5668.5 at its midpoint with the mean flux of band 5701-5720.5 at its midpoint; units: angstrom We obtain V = -1.0 angstrom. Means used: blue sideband 46.5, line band 49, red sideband 46.6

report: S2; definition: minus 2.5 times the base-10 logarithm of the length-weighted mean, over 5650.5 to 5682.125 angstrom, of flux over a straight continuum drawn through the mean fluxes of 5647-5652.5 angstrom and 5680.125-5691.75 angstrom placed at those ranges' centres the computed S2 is 0.04 mag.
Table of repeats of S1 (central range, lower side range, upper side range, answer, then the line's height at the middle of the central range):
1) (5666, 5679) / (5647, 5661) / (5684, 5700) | -0.5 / 47.6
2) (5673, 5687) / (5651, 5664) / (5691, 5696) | -0.3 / 47.6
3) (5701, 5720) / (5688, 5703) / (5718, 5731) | 1.2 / 49.6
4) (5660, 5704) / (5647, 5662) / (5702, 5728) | -0.6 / 47.5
